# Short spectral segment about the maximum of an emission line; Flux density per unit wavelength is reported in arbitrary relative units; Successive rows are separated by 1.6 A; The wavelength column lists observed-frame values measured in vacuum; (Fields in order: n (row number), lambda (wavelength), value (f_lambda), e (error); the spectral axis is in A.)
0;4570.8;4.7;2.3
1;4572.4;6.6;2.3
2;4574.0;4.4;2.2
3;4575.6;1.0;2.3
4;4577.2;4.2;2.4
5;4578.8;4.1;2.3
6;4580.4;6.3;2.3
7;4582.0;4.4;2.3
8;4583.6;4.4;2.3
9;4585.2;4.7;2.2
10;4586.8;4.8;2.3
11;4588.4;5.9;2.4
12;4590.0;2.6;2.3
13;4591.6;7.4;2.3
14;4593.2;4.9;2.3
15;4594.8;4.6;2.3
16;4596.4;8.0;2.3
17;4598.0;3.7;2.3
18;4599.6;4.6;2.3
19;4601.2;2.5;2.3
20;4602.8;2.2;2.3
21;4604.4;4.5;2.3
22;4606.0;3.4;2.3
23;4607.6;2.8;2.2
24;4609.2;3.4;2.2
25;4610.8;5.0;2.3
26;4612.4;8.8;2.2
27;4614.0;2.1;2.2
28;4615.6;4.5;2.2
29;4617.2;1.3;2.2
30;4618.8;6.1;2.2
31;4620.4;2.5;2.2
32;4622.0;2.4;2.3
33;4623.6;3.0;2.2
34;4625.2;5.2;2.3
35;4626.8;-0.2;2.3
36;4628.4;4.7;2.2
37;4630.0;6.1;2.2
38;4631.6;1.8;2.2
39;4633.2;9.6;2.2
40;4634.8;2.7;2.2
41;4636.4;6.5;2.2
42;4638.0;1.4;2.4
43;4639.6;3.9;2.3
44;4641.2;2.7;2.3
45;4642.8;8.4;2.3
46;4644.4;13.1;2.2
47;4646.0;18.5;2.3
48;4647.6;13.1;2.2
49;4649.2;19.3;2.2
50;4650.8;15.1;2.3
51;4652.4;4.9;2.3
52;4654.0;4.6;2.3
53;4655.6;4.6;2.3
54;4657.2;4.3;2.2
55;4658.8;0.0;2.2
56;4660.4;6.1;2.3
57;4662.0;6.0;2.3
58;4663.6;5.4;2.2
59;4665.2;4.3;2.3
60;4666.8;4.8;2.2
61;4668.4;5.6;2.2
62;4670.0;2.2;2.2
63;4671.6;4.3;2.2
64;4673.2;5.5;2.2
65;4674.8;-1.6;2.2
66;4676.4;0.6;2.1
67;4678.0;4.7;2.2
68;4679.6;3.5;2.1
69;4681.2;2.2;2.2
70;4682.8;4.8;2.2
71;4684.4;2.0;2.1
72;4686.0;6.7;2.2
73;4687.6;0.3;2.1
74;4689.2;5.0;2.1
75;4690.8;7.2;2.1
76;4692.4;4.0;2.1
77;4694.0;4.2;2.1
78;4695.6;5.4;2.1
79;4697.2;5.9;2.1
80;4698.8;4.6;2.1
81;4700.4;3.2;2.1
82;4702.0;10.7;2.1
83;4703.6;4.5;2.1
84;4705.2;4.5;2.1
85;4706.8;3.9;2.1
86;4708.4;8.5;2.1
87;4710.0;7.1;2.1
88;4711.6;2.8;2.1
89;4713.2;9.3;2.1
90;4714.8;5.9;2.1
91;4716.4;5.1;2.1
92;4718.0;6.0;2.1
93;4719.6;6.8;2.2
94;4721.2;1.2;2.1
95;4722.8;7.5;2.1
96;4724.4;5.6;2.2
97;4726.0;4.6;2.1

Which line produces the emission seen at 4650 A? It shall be [O II] 3727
